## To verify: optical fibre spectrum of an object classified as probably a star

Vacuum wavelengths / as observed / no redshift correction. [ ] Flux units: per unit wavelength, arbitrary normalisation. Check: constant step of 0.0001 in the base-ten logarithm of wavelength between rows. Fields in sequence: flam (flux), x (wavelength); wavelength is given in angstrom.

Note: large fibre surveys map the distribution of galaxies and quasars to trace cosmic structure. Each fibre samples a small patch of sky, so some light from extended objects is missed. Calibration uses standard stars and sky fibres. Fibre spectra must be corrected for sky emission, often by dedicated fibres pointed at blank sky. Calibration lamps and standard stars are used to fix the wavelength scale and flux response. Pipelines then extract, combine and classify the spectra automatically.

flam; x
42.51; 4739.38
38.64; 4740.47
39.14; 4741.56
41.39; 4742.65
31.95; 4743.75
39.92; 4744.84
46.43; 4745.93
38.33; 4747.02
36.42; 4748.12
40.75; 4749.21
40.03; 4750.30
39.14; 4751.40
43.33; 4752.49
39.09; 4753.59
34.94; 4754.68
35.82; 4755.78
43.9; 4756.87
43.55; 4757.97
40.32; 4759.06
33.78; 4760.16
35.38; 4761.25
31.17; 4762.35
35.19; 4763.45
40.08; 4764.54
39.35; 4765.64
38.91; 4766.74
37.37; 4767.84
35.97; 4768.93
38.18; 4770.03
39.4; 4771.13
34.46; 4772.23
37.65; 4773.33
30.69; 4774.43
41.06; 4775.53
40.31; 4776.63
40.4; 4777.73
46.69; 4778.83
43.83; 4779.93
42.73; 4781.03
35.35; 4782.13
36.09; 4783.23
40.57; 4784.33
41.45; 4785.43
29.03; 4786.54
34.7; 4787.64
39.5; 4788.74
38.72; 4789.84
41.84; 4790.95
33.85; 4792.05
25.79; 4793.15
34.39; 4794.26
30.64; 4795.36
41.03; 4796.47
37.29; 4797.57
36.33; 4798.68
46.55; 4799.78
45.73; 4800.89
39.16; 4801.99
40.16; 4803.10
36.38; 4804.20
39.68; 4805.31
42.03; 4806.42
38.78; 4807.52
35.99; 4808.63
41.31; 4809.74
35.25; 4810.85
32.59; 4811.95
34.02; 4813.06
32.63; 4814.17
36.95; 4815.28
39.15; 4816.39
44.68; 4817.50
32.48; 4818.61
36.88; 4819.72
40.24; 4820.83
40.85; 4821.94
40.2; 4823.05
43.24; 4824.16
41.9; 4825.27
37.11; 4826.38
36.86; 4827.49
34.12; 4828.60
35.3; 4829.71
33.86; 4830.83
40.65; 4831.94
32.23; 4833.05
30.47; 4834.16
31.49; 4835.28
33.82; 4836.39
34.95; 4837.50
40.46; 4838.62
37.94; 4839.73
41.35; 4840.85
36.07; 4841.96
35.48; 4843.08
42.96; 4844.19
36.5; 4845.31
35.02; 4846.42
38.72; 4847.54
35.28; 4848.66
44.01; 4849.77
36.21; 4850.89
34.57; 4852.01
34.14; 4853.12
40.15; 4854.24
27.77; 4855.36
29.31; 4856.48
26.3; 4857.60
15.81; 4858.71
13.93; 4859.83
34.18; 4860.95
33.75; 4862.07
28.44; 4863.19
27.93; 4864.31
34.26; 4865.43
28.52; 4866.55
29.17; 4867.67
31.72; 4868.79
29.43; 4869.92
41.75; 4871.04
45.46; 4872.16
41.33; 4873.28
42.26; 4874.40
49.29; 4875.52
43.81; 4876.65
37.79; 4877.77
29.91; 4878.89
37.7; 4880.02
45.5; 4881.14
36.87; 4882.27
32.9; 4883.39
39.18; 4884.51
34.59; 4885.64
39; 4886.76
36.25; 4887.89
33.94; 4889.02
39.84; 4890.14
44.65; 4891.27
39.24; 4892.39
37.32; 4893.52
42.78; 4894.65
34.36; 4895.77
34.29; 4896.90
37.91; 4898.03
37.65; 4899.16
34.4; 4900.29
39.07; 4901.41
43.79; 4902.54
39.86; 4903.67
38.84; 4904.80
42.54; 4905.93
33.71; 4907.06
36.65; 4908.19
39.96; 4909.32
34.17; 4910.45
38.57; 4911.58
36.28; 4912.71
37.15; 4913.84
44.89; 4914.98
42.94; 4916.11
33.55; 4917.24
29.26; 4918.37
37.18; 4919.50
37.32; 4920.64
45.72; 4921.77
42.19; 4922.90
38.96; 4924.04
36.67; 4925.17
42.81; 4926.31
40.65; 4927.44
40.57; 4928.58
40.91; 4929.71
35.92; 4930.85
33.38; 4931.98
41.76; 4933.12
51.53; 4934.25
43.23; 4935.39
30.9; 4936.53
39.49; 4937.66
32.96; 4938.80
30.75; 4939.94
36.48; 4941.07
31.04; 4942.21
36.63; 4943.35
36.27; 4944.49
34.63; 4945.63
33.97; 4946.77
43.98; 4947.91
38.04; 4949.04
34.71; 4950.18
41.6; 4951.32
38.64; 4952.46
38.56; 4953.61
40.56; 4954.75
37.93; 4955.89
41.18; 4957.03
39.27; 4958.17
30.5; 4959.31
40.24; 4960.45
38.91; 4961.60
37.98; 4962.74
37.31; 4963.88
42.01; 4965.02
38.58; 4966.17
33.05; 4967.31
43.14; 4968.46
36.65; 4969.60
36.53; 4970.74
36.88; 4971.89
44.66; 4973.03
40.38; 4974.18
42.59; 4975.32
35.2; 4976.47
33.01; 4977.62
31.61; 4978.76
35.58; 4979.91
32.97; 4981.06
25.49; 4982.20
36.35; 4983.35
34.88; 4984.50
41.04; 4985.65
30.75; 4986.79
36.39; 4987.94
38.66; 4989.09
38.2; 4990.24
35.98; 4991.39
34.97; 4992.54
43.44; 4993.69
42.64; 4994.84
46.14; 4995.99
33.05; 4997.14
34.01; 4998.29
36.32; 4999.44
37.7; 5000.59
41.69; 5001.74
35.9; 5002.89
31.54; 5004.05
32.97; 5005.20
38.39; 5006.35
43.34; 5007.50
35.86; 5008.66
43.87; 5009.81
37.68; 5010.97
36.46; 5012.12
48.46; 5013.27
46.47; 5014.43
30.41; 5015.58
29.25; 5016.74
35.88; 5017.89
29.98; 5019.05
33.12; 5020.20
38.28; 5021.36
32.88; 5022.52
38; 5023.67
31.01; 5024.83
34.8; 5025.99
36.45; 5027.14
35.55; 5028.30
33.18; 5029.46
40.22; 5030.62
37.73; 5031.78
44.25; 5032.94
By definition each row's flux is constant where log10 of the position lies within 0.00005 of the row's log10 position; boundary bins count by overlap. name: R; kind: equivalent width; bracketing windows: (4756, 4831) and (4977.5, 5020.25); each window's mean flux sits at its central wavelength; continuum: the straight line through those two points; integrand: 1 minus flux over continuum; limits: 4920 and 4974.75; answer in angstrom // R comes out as -2.1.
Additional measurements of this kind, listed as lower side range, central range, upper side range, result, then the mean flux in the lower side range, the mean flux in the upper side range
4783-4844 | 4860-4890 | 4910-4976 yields 1.3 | 37.3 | 38.3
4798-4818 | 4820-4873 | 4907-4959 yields 5.1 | 38.7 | 38.1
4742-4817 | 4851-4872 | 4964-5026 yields 4.0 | 38.1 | 37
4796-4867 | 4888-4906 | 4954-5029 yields -1.1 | 36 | 37.1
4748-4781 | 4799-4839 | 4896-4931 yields 0.9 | 38.7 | 38.5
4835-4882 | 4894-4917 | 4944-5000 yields -1.5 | 35.1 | 37.5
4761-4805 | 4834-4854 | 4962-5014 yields 0.5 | 37.9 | 37.6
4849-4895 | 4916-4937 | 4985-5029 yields -1.8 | 35.4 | 37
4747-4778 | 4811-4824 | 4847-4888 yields -0.4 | 38.1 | 34.8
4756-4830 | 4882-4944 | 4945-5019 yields -0.6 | 38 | 37.5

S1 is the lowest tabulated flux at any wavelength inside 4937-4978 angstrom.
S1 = 30.5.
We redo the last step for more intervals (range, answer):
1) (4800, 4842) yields 30.47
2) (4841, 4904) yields 13.93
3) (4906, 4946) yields 29.26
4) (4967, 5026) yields 25.49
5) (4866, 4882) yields 28.52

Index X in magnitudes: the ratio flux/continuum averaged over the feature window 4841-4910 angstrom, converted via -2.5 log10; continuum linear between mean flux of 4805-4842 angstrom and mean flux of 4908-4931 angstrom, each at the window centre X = 0.056 mag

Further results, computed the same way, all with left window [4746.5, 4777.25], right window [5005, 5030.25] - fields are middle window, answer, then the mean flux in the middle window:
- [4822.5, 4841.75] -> 0.02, 36.8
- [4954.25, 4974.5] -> -0.05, 38.6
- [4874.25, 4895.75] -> -0.05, 38.9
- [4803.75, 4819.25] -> 0.01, 37.3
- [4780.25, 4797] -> 0.04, 36.5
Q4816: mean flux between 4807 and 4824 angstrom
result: 37.6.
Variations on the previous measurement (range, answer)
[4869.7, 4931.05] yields 38.8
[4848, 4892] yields 35.1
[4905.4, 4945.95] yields 38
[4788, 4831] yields 37.8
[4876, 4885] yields 38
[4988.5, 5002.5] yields 38.5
